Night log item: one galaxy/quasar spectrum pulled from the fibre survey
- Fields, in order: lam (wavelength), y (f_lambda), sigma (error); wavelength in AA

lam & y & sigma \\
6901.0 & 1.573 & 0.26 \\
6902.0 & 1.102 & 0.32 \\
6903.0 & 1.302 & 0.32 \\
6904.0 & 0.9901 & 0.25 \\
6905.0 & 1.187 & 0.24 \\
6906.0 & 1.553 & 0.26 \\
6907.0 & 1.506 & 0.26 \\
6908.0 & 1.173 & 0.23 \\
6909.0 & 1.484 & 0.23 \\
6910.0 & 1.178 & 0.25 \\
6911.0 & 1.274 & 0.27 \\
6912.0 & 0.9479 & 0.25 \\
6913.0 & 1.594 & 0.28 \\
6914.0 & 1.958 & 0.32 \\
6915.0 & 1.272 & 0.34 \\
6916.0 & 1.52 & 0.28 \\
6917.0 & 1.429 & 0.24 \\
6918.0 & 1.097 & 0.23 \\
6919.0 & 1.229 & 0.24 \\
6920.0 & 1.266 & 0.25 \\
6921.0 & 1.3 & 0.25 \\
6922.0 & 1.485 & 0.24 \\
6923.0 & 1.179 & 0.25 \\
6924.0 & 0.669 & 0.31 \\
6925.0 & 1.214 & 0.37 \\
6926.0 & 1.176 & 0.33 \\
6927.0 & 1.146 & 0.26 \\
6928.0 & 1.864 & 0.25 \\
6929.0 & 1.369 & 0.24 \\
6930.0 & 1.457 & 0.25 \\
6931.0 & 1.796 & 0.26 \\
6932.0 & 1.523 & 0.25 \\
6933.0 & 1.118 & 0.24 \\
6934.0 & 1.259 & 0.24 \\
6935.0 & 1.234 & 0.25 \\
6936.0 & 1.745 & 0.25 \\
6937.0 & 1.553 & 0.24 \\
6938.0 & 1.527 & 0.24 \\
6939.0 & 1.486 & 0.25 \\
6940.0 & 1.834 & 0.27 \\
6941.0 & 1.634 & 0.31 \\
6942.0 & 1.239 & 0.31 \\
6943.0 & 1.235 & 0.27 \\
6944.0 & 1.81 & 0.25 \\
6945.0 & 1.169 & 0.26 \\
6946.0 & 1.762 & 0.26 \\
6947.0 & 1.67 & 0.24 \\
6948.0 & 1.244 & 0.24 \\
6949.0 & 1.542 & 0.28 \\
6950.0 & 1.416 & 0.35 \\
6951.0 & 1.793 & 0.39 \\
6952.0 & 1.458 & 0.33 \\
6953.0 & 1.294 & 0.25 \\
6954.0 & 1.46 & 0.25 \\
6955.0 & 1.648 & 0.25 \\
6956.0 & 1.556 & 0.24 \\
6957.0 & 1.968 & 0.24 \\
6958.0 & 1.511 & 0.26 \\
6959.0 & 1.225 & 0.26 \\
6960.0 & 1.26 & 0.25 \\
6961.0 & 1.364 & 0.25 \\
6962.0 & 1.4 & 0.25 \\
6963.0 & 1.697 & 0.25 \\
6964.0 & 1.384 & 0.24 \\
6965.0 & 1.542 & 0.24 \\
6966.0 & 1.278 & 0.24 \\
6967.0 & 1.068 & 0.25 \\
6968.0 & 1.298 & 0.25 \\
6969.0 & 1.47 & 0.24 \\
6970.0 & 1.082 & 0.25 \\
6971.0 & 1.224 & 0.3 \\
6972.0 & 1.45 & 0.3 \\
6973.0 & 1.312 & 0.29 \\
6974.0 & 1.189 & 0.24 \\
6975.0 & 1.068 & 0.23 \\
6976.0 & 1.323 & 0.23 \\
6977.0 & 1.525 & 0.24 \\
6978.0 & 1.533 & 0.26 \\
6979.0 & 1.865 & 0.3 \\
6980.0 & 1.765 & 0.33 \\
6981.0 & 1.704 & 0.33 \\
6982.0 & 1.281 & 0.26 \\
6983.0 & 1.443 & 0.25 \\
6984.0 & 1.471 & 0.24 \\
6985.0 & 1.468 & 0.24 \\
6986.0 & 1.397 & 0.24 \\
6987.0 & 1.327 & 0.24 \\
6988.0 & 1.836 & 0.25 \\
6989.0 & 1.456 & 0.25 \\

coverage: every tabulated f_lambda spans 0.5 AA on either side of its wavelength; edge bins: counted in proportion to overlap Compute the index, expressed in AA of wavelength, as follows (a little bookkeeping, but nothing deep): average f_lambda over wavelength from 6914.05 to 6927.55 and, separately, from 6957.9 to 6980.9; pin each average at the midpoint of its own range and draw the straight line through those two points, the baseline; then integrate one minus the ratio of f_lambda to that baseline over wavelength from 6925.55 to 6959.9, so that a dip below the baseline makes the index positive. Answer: -4.5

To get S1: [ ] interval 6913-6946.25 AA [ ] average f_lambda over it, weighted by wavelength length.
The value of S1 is 1.41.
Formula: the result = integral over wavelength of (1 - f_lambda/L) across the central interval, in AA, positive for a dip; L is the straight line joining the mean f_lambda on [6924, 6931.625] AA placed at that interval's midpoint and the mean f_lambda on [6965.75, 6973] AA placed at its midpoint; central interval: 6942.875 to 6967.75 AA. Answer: -3.1 AA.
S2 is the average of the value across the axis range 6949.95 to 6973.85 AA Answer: 1.42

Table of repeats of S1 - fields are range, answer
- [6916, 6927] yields 1.22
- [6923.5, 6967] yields 1.45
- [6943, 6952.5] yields 1.52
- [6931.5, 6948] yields 1.48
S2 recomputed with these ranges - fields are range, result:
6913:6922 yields 1.4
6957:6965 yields 1.45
